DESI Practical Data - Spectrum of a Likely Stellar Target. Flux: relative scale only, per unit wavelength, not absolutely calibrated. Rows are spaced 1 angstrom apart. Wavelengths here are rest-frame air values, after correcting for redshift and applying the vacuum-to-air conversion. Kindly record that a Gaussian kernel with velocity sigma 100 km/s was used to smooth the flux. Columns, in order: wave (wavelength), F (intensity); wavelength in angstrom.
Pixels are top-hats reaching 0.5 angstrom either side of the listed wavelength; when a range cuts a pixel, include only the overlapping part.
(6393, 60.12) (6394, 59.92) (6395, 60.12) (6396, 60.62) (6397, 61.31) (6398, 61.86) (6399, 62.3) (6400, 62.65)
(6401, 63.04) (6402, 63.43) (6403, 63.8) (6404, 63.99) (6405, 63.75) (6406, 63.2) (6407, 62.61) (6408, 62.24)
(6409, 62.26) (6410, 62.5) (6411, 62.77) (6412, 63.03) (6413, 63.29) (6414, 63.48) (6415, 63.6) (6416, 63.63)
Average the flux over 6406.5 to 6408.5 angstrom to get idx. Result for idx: 62.4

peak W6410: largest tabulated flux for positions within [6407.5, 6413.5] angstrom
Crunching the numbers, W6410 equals 63.29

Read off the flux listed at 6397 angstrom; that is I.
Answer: 61.31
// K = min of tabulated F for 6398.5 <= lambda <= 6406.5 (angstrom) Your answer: 62.3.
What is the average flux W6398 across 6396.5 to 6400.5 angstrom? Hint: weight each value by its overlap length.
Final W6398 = 62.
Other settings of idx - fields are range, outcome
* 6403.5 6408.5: 63.2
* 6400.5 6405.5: 63.6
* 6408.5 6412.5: 62.6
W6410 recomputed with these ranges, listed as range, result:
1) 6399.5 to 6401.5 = 63.04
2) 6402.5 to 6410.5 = 63.99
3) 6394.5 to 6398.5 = 61.86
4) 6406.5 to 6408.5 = 62.61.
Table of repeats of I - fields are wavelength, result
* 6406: 63.2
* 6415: 63.6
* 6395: 60.12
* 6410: 62.5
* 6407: 62.61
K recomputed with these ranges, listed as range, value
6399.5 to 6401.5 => 62.65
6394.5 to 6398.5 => 60.12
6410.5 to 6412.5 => 62.77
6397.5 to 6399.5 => 61.86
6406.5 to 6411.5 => 62.24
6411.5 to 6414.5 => 63.03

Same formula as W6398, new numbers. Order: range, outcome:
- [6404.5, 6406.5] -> 63.5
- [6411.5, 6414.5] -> 63.3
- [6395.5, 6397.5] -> 61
